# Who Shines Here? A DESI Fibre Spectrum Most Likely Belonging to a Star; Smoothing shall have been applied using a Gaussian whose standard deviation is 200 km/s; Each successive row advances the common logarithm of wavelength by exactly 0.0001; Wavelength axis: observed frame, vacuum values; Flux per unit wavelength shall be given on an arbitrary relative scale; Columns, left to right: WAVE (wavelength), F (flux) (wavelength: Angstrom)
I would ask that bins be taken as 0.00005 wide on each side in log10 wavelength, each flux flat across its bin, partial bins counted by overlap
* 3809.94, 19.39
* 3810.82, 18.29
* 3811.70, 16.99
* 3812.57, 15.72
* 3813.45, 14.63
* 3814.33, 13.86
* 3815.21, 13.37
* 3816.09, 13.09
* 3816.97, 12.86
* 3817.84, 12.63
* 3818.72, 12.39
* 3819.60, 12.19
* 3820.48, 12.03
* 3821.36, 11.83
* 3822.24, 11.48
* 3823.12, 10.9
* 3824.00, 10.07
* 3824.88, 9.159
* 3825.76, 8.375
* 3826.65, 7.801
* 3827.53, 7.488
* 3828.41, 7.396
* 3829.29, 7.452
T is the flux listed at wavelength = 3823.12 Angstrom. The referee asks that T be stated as 10.9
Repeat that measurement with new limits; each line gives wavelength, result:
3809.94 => 19.39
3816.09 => 13.09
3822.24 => 11.48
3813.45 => 14.63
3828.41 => 7.396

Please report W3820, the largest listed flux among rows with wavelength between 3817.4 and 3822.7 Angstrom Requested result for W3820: 12.63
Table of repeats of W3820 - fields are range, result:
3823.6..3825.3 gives 10.07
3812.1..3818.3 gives 15.72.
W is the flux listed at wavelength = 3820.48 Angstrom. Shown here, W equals 12.03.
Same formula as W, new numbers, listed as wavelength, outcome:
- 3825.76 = 8.375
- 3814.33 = 13.86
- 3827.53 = 7.488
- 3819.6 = 12.19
